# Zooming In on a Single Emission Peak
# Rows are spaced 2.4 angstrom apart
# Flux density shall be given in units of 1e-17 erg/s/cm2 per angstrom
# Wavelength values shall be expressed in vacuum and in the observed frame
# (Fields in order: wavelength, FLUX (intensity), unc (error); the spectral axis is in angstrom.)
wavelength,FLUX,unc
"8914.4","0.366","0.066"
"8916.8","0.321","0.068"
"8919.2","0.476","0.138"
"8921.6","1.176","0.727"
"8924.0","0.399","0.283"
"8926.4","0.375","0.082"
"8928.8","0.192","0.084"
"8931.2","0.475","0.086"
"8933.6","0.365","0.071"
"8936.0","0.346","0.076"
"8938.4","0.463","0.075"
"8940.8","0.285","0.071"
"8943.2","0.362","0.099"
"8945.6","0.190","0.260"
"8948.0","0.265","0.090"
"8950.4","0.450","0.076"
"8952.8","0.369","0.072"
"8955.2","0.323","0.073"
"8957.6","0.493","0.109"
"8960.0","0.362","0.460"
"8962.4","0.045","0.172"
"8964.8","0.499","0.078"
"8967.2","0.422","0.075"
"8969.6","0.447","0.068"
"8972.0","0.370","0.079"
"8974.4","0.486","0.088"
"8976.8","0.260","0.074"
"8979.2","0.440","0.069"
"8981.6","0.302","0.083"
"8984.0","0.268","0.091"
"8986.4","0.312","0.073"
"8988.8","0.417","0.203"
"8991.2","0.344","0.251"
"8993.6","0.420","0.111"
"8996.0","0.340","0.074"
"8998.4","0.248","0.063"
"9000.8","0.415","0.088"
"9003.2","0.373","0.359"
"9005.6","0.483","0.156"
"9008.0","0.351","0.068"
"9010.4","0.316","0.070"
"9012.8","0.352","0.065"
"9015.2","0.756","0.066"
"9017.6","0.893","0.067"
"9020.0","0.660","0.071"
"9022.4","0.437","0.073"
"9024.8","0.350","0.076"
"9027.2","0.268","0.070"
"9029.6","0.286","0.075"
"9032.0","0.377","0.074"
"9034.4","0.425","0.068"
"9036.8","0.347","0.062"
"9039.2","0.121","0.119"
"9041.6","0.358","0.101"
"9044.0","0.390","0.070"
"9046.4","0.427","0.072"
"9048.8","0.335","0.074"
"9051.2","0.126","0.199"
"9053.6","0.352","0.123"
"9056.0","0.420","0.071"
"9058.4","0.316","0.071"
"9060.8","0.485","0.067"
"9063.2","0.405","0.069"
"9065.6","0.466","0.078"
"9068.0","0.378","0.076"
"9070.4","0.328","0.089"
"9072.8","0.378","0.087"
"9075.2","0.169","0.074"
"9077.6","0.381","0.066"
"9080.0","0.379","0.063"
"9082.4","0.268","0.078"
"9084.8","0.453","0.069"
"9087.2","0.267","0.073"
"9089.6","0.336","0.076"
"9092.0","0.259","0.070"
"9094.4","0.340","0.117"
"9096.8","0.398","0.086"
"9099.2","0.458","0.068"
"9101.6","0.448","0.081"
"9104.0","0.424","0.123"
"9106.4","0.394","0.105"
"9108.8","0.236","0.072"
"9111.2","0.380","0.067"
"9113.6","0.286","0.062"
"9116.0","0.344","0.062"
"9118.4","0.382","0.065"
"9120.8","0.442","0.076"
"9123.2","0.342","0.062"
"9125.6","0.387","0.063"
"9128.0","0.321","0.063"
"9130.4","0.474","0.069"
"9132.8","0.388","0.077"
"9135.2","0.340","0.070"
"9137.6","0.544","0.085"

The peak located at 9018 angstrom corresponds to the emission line H-gamma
